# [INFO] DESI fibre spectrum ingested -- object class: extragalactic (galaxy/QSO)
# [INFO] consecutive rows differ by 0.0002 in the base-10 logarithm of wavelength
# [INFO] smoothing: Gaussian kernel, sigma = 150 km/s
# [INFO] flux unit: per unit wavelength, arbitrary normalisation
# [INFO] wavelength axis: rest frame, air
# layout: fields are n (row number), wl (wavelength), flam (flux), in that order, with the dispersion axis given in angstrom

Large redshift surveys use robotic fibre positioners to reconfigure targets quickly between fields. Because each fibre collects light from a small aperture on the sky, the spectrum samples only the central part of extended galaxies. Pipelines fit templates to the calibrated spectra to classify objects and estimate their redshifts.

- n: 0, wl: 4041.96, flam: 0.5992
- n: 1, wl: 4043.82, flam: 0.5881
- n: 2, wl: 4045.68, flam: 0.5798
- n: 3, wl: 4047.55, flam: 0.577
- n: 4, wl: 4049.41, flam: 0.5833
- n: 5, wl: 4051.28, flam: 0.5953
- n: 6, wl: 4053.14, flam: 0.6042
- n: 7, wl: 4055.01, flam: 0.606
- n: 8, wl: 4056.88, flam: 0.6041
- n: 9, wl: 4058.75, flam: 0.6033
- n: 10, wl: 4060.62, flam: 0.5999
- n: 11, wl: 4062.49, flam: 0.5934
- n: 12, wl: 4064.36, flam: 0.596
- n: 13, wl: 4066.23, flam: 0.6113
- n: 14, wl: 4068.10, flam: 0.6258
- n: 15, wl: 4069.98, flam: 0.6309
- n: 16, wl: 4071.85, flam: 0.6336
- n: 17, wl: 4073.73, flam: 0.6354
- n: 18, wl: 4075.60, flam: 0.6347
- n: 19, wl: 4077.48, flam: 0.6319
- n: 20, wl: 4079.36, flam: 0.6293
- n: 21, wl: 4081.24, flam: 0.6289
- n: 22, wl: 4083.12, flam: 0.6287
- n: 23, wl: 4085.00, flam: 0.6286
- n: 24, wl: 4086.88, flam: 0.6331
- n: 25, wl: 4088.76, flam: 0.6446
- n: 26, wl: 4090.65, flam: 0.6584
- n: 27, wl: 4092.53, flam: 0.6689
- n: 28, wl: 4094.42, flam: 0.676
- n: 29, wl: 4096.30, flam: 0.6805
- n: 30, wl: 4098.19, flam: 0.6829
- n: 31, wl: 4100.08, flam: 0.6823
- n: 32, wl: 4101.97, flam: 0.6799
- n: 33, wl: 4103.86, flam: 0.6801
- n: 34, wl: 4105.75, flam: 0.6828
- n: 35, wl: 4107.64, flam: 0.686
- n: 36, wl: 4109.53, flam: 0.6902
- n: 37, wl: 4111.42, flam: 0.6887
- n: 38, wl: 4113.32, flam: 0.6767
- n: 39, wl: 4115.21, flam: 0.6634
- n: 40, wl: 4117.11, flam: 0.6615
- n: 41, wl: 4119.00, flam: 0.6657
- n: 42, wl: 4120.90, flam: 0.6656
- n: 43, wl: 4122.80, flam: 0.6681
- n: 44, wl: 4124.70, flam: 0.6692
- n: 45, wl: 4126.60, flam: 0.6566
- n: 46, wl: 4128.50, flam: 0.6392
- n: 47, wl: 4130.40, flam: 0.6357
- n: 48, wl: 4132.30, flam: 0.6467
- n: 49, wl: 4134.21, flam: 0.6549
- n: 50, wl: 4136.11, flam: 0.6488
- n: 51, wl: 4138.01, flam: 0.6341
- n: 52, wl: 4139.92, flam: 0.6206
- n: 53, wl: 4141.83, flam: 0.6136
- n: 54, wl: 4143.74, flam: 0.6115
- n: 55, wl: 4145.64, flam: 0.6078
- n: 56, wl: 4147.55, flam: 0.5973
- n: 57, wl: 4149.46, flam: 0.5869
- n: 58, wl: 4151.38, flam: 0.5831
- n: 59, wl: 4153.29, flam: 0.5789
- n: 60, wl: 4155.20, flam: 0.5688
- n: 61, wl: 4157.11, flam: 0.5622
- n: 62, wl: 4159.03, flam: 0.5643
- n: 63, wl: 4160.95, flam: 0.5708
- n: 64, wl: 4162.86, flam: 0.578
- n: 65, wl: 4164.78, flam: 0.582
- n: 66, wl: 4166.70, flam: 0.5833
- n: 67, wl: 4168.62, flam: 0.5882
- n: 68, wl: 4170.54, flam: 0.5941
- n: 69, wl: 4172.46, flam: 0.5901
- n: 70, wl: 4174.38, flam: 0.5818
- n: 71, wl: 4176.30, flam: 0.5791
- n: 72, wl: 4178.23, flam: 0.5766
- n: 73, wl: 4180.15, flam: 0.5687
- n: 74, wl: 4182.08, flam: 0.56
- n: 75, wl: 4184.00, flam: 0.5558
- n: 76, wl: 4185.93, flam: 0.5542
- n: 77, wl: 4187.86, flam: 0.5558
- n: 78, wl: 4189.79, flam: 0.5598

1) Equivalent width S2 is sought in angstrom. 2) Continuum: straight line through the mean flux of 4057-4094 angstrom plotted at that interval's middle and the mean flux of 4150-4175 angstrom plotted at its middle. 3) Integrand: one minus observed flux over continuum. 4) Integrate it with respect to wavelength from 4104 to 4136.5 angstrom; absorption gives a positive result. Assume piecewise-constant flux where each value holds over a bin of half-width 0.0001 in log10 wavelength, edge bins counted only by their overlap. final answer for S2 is -3.39 angstrom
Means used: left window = 0.627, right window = 0.579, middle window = 0.665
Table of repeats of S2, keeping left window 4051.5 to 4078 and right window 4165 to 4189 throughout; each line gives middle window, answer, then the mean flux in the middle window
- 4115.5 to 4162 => -2.7 angstrom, 0.622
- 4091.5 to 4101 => -1.2 angstrom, 0.678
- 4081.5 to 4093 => -0.7 angstrom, 0.642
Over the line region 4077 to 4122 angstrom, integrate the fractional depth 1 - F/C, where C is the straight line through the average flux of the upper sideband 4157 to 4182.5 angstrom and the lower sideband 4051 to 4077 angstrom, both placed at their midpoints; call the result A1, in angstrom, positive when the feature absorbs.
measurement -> -4.7 angstrom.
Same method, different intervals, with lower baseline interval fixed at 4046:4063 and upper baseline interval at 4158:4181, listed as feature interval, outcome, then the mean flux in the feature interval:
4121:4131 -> -1.2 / 0.655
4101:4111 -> -1.6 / 0.684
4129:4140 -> -1.1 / 0.642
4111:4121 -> -1.4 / 0.67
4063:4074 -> -0.5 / 0.62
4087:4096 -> -1.1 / 0.661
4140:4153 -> -0.4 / 0.6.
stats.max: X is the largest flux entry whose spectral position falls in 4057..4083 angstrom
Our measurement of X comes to 0.6354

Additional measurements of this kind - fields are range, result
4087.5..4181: 0.6902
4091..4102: 0.6829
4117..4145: 0.6692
